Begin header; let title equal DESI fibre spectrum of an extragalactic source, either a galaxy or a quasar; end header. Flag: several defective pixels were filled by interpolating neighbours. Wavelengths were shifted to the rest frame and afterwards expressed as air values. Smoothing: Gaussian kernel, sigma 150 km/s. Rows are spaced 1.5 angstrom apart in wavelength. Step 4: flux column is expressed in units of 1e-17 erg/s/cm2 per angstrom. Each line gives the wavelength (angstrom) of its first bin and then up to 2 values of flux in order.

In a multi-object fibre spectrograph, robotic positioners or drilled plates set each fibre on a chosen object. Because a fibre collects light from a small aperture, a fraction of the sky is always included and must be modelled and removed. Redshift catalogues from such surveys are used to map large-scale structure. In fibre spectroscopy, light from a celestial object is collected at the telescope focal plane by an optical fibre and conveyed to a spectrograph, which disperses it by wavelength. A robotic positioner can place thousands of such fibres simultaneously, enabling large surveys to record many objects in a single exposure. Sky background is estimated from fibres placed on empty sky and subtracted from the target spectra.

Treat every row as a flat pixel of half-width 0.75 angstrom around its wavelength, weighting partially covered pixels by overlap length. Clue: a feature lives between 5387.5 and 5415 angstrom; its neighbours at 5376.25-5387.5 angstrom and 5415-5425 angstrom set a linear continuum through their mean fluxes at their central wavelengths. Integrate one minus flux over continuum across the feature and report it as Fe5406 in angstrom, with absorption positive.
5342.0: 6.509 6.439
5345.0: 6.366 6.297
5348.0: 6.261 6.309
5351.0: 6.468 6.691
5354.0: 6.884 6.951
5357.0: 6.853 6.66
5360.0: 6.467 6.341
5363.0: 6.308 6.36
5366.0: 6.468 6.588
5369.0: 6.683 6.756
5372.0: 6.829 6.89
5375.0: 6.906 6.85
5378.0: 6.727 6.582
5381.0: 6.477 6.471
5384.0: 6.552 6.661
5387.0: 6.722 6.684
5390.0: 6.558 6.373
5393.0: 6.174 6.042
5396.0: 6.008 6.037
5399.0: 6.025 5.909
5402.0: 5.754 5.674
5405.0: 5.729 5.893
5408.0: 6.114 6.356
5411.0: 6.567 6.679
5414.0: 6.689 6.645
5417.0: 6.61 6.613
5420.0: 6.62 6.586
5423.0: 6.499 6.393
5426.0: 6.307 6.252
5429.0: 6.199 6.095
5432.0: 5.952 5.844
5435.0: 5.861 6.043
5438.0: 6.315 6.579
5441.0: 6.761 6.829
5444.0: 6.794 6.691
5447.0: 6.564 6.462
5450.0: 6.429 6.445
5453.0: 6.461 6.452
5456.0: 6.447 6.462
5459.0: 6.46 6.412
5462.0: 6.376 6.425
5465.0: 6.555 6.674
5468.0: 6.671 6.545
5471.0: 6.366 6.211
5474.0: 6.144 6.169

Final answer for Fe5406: 1.7 angstrom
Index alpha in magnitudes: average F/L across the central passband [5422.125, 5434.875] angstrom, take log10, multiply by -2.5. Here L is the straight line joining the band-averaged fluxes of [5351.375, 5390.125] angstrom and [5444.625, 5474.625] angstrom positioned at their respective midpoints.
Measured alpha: 0.060 mag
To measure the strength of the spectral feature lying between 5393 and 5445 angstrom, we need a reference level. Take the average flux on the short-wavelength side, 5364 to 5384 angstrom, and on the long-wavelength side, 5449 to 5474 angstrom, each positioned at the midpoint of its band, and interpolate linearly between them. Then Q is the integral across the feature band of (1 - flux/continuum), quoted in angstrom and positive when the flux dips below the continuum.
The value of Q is 2.2 angstrom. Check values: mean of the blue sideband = 6.66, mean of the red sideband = 6.45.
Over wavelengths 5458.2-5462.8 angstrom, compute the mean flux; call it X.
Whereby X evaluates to 6.42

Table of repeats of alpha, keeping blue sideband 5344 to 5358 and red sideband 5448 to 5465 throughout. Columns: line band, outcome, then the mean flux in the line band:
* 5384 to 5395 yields 0.01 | 6.47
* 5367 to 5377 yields -0.04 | 6.79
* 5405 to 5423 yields 0.01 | 6.46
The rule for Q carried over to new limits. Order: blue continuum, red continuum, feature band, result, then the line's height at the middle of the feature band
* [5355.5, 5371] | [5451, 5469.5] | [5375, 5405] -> 1.0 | 6.54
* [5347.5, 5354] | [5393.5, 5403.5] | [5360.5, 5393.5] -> -2.1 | 6.19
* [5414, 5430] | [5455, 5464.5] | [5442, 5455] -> -0.2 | 6.45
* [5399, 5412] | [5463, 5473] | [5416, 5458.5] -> -1.0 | 6.26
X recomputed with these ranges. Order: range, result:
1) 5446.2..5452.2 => 6.48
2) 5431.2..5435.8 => 5.89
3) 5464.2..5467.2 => 6.61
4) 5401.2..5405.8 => 5.72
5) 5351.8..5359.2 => 6.81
